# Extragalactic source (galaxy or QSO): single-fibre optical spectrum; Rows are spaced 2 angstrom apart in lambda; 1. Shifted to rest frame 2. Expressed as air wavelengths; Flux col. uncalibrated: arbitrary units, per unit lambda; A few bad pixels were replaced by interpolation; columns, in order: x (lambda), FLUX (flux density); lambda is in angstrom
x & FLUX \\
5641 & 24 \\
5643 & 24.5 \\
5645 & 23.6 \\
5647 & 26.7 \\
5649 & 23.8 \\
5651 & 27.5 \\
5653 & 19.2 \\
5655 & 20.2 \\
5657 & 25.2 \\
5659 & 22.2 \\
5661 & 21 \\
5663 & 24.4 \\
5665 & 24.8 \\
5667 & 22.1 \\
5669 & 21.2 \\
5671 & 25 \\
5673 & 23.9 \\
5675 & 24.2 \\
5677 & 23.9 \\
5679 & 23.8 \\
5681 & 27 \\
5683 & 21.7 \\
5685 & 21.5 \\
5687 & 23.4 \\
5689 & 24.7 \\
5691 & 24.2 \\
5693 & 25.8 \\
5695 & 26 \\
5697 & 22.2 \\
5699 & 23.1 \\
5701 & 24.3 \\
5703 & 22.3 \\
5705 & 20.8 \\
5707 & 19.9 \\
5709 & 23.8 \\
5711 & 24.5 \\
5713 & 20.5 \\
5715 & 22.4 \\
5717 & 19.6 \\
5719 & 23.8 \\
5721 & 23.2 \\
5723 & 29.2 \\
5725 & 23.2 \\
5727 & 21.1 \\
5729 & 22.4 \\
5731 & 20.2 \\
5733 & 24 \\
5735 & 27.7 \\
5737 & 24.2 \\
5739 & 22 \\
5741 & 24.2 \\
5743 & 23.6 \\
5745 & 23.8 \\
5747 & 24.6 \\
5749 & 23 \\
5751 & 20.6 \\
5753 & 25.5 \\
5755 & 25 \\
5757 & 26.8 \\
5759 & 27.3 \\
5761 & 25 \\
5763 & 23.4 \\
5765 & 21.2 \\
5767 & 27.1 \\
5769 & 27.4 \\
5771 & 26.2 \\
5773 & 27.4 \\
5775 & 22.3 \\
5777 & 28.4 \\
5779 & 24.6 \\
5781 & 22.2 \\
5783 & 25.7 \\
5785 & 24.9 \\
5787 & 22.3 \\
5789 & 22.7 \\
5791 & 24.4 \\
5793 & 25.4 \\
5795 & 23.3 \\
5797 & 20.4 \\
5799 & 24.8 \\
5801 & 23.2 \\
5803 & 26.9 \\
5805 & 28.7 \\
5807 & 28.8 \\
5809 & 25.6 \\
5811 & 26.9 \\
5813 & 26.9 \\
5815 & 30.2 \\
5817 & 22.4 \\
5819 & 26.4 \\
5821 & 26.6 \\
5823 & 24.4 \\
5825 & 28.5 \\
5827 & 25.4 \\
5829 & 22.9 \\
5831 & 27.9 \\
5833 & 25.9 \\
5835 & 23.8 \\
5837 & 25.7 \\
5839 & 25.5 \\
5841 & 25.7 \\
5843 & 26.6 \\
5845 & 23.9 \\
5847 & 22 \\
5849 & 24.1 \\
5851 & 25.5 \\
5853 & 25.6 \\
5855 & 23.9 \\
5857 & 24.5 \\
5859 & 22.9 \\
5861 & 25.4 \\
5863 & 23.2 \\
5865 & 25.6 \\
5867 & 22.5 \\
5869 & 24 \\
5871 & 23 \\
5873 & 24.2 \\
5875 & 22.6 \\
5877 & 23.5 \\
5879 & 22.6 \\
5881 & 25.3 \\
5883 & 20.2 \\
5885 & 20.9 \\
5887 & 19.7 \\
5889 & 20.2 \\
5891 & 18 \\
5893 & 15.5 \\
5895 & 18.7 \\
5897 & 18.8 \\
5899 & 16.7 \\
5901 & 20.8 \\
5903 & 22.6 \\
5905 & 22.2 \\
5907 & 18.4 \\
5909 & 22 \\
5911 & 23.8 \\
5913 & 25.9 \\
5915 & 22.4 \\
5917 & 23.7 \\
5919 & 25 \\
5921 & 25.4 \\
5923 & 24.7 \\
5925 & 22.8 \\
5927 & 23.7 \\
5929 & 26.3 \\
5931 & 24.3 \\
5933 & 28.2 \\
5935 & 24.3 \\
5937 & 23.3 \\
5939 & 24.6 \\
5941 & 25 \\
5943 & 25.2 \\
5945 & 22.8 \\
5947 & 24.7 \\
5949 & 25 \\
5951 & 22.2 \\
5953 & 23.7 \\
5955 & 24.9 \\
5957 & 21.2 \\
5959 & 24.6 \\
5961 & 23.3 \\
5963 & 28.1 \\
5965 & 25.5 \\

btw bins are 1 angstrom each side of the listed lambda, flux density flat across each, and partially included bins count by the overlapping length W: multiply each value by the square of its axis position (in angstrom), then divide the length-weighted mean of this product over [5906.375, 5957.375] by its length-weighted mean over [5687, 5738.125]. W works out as 1.1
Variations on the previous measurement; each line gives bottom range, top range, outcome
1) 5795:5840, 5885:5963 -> 0.92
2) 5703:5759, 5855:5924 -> 1.00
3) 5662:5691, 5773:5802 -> 1.05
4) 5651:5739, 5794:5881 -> 1.13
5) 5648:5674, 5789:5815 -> 1.16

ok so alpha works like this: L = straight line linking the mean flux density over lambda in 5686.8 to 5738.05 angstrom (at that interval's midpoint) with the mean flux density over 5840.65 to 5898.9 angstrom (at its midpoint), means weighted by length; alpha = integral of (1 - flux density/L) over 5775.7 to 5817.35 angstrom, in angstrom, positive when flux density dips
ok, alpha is -4.1 angstrom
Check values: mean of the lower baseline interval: 23.3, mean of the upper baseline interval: 22.6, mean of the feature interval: 25.2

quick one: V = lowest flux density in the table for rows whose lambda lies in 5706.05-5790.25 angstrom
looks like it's 19.6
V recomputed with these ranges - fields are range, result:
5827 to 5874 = 22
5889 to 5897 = 15.5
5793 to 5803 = 20.4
